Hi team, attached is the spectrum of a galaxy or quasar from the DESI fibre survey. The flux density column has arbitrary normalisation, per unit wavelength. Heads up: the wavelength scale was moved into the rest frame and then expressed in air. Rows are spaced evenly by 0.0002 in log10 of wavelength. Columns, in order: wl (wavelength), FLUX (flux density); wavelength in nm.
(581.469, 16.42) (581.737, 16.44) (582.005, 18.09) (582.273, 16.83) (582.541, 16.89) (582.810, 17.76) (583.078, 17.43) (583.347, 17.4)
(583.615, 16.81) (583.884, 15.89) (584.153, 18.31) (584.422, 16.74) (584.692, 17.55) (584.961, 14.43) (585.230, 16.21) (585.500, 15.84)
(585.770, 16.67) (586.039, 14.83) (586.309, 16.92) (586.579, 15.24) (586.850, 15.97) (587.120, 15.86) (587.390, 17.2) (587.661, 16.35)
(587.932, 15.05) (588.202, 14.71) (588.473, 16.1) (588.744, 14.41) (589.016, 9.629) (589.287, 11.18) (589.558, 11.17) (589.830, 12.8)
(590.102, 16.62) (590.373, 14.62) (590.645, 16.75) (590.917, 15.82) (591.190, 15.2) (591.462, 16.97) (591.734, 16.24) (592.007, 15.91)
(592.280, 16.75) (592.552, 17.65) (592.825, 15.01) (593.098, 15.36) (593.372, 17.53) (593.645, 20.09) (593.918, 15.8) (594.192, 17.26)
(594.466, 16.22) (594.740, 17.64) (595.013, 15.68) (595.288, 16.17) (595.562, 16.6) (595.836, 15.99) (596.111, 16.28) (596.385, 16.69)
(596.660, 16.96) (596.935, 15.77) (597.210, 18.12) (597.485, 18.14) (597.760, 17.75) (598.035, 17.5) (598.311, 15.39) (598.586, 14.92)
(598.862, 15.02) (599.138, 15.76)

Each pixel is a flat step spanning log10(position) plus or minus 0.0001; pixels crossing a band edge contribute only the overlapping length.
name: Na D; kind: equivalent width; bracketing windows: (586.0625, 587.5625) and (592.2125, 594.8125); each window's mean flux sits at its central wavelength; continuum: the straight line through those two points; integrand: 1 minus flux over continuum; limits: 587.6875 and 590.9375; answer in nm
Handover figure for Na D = 0.46 nm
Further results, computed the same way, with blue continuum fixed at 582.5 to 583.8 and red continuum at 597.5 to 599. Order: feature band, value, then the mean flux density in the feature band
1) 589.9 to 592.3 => 0.11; 16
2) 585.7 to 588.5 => 0.18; 15.9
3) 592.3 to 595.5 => -0.04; 16.8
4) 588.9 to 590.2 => 0.36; 12.2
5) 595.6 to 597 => 0.00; 16.4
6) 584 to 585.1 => 0.03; 16.7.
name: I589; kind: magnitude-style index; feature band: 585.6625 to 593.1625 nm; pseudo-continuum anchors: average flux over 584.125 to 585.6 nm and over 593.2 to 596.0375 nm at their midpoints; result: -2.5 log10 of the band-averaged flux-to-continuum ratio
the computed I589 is 0.09 mag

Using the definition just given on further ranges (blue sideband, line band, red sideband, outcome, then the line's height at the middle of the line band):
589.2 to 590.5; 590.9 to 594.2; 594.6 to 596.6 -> -0.123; 14.8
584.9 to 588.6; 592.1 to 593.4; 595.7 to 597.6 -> 0.006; 16.4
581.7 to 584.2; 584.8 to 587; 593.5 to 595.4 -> 0.088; 17.1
